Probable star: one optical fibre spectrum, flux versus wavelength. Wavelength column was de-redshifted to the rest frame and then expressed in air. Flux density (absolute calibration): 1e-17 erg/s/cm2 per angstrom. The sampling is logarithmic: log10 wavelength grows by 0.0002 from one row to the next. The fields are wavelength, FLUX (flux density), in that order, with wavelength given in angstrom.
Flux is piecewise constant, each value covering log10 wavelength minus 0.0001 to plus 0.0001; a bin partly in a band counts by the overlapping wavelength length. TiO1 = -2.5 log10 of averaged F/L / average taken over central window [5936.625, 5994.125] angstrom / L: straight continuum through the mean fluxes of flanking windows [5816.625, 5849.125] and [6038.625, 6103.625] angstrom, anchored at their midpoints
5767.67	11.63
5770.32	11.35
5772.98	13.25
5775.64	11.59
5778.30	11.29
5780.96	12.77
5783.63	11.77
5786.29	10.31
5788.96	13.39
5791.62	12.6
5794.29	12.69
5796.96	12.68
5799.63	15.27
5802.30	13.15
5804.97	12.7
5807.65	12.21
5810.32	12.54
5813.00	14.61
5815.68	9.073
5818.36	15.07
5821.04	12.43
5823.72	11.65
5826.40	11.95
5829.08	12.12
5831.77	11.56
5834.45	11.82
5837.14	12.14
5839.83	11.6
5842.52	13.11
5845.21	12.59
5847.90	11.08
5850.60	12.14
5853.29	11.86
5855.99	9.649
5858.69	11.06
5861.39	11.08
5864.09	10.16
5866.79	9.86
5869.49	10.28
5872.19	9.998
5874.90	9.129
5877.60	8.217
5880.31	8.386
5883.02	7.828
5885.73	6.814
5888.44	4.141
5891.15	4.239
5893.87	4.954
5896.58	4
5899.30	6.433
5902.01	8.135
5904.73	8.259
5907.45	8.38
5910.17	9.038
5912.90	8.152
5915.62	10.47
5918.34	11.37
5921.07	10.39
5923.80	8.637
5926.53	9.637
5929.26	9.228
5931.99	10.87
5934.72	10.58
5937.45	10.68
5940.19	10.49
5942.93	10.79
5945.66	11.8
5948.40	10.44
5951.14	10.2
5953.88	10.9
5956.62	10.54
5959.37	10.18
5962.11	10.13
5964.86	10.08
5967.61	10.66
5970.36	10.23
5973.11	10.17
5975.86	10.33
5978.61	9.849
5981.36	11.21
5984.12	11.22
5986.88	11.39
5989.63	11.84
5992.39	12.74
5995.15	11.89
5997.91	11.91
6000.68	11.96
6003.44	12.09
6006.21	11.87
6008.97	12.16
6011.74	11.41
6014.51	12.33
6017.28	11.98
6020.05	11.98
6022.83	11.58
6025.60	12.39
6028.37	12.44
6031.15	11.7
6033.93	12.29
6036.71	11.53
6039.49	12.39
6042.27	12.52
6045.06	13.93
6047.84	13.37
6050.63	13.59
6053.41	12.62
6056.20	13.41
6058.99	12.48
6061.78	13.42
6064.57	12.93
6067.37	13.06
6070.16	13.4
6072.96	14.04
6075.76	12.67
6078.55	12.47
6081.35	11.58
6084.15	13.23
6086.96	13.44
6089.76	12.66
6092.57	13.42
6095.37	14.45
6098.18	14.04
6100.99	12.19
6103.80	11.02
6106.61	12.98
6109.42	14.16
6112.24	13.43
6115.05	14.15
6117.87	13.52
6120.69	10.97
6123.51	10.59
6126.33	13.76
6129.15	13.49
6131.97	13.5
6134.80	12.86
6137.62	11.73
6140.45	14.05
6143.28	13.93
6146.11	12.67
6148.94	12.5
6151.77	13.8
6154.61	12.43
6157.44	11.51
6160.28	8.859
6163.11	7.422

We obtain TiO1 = 0.18 mag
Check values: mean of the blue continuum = 12.2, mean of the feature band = 10.8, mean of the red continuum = 13.1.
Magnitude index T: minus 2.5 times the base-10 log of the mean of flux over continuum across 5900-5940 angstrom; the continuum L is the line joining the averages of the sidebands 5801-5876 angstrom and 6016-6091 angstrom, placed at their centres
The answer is 0.26 mag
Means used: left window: 11.7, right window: 12.7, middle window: 9.54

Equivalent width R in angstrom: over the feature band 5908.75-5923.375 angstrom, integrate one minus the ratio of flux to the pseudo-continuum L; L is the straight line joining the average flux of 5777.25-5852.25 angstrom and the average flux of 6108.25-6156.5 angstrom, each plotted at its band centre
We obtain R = 3.2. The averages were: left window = 12.4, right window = 13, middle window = 9.8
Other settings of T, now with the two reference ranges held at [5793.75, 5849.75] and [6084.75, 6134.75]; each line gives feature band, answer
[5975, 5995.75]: 0.13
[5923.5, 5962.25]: 0.22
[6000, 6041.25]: 0.07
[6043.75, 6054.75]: -0.04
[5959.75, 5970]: 0.24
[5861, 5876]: 0.24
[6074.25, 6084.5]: 0.05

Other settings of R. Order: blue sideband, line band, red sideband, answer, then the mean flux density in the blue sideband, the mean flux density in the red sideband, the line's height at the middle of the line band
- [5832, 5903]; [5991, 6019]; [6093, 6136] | -1.65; 9.29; 13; 11.4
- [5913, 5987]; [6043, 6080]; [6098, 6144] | -3.47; 10.4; 12.9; 12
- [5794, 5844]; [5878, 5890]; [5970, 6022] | 5.24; 12.5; 11.5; 12.2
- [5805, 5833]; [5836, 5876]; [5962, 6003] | 3.35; 12.3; 11.1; 12.1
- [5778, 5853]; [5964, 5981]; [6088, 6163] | 3.06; 12.4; 12.7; 12.5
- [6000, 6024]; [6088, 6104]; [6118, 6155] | -0.75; 11.9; 12.8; 12.5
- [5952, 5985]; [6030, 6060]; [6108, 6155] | -2.72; 10.4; 13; 11.7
